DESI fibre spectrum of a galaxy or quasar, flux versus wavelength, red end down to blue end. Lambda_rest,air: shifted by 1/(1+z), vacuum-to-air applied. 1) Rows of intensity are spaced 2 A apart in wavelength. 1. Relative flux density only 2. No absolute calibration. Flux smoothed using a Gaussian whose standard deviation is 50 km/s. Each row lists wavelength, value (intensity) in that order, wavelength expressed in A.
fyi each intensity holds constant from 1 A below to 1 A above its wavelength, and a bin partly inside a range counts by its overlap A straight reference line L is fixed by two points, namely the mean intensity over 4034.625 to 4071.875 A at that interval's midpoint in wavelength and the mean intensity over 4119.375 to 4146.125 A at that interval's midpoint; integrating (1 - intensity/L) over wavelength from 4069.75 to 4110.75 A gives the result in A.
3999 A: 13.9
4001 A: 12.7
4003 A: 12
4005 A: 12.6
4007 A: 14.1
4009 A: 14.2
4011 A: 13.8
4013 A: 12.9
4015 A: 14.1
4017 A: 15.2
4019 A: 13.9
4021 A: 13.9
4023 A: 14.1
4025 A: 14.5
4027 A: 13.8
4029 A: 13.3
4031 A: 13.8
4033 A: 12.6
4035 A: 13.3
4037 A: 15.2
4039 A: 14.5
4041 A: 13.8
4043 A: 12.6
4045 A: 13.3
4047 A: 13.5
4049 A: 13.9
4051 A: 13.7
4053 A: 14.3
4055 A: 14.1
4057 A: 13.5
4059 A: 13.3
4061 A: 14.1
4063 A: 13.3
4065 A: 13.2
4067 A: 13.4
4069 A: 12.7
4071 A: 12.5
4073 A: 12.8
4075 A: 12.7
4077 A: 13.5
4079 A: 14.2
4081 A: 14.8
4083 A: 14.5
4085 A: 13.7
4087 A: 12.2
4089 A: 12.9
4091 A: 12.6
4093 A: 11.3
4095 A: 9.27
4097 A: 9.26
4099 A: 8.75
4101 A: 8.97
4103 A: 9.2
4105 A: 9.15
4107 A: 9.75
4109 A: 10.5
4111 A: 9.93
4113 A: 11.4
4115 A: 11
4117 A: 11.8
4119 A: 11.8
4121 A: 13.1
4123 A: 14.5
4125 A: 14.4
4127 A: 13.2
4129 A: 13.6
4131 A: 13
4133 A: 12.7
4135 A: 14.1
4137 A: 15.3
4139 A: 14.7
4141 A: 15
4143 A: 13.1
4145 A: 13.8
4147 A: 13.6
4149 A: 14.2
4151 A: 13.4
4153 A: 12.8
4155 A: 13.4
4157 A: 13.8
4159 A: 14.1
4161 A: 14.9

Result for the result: 6.3 A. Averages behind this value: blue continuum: 13.6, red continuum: 13.8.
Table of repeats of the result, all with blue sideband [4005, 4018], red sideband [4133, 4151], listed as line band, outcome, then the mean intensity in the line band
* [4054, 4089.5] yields 1.50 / 13.4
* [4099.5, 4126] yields 5.49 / 11.1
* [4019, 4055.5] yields 0.47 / 13.8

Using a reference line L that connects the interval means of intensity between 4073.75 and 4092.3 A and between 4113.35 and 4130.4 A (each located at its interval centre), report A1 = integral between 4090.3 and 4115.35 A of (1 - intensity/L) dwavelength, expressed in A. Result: 5.9 A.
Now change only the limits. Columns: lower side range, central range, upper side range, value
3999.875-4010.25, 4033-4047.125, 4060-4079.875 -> -0.52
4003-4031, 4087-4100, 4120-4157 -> 2.82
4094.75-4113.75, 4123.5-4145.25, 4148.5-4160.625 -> -3.44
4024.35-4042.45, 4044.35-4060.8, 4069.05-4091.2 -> -0.14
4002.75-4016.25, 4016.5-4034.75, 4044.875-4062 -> -0.33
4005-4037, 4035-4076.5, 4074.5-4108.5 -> -2.64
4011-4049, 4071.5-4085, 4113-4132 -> -0.40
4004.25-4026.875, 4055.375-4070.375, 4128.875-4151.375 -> 0.60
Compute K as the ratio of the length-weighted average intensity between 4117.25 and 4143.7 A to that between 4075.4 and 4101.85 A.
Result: 1.14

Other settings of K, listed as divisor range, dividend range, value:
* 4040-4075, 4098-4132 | 0.85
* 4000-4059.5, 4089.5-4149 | 0.88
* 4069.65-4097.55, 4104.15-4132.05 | 0.95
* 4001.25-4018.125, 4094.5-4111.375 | 0.69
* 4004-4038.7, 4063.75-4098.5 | 0.91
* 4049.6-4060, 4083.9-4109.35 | 0.77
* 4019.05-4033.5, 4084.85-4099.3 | 0.82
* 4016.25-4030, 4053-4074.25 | 0.95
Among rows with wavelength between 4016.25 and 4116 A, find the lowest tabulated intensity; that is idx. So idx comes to 8.75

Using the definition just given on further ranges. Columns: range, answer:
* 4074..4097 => 9.26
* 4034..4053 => 12.6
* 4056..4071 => 12.5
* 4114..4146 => 11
